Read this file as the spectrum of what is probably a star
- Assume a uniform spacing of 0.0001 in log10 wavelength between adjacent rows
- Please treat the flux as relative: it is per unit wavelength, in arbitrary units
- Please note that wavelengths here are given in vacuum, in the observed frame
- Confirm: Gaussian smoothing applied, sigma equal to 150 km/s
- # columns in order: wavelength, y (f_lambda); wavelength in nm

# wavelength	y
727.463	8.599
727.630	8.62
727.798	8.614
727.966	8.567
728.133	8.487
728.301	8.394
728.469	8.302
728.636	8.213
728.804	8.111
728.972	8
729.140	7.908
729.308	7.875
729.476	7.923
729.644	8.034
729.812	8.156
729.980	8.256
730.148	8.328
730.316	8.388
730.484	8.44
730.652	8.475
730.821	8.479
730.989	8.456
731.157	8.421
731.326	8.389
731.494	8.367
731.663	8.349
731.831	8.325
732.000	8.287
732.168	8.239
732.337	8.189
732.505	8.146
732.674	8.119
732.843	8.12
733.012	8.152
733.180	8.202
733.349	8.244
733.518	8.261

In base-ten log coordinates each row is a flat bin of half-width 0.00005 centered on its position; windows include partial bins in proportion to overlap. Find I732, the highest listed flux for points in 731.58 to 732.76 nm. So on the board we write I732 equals 8.349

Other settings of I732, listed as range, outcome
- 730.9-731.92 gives 8.456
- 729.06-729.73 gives 8.034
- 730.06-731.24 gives 8.479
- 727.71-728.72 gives 8.614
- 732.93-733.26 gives 8.202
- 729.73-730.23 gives 8.328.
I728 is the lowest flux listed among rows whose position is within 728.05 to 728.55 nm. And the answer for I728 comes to 8.302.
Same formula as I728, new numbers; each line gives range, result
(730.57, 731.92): 8.325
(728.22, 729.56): 7.875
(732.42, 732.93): 8.119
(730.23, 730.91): 8.388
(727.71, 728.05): 8.567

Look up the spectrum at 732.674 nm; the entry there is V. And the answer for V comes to 8.119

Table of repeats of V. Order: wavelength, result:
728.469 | 8.302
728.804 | 8.111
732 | 8.287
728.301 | 8.394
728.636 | 8.213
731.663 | 8.349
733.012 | 8.152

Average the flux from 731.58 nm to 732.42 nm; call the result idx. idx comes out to 8.28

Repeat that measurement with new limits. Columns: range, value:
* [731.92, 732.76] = 8.2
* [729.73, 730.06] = 8.21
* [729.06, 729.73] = 7.93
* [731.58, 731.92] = 8.34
